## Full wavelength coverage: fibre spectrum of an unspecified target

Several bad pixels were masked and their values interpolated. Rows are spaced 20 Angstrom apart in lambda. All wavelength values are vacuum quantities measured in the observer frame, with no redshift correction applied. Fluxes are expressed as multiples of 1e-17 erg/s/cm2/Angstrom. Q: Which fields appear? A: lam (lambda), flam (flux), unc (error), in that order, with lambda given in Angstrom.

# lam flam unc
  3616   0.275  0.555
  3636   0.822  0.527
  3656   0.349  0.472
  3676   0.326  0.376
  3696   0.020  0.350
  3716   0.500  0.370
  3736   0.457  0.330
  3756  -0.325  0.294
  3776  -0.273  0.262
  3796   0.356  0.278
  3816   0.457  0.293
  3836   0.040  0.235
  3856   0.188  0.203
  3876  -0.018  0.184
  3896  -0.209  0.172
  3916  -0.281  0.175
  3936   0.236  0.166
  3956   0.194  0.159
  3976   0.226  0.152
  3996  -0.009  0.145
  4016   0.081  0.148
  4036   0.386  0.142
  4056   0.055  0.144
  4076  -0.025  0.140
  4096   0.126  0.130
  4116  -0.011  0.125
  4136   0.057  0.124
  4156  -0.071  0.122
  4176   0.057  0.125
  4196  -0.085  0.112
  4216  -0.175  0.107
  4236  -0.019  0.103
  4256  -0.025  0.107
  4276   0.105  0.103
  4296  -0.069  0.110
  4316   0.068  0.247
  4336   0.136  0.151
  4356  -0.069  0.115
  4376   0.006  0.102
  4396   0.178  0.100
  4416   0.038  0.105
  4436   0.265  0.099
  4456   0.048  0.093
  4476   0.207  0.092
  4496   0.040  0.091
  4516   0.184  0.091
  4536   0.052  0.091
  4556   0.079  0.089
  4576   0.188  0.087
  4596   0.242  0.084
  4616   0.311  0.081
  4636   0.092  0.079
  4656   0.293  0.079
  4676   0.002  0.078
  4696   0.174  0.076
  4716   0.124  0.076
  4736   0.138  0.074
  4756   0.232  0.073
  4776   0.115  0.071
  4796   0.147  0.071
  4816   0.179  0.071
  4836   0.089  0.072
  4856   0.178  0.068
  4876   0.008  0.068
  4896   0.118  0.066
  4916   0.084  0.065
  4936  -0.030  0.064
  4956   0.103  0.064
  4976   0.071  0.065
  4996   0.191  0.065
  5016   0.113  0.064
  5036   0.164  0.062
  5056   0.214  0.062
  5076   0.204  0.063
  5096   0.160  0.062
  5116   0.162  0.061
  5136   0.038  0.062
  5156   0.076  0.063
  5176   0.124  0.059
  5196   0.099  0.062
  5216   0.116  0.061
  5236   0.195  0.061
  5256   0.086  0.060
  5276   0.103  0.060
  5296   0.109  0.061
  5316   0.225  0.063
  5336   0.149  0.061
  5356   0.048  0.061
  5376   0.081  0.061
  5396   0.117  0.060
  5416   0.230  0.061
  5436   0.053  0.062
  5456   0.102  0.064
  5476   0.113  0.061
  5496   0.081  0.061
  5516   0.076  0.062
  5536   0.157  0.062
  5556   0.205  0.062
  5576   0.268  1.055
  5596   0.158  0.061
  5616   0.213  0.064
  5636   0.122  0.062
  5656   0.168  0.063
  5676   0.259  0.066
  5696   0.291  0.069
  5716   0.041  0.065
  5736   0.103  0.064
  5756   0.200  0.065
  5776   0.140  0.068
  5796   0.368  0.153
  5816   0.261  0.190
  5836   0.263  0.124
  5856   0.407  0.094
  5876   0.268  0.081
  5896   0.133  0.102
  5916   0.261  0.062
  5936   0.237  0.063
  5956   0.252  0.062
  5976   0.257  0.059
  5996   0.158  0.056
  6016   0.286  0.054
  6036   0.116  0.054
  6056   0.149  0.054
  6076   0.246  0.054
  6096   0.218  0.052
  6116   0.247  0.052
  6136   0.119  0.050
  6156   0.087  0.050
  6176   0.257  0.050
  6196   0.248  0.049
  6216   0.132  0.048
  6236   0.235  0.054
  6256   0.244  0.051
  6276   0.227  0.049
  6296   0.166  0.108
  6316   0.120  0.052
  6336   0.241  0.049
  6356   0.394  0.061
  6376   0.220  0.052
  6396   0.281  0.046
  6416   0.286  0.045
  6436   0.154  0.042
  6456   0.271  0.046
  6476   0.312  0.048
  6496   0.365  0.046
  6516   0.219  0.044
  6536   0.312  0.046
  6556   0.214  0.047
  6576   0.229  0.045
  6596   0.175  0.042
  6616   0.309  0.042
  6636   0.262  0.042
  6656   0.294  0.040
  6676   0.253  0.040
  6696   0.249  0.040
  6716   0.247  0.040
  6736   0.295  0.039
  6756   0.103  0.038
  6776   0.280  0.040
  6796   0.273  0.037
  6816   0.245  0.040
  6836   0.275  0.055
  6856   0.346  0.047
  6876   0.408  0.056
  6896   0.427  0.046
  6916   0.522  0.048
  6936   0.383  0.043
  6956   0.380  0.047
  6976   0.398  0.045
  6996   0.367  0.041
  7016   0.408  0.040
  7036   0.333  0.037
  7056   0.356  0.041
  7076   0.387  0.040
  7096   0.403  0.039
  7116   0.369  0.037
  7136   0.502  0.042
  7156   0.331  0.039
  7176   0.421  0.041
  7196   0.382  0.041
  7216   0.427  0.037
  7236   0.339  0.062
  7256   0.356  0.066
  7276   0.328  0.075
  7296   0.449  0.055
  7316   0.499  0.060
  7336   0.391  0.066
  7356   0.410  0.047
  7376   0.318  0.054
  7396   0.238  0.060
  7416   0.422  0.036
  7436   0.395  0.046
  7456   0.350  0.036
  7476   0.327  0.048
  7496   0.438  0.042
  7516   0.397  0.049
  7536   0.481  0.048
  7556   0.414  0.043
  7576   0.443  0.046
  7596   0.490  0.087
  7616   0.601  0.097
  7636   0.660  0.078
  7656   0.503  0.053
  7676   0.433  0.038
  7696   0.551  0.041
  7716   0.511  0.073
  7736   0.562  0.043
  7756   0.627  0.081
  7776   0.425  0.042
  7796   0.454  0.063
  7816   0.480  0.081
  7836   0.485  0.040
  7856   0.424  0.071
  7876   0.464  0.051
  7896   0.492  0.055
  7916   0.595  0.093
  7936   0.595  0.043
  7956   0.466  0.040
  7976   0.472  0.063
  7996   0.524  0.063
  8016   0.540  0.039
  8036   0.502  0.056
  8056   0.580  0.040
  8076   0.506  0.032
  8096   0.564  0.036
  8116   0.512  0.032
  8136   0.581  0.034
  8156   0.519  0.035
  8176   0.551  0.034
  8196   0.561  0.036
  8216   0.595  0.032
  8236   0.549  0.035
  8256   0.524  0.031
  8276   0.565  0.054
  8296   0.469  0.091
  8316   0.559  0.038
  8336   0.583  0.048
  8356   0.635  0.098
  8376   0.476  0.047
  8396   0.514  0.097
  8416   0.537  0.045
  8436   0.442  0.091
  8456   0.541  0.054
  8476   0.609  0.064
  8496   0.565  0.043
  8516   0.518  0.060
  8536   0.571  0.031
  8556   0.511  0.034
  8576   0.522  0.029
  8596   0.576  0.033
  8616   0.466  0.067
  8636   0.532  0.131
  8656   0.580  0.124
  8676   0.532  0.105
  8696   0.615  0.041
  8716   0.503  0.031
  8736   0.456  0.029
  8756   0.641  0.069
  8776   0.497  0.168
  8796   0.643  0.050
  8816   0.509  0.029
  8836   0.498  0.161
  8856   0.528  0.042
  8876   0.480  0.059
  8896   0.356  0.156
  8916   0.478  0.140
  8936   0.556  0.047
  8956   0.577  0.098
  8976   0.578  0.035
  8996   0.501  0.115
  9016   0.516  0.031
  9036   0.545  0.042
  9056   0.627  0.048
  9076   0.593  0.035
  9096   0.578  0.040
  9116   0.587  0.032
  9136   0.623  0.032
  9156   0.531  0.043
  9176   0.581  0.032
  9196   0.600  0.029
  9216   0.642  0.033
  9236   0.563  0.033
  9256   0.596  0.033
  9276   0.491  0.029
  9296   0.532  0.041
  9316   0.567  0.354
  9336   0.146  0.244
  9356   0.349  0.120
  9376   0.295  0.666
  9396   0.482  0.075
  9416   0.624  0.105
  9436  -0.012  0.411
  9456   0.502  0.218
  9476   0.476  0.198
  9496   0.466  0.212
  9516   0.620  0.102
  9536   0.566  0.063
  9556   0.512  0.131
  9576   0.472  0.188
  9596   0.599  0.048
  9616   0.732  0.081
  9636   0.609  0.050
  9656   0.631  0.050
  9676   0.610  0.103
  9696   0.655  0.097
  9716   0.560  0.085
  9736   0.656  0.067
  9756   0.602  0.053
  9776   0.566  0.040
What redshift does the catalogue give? 0.718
